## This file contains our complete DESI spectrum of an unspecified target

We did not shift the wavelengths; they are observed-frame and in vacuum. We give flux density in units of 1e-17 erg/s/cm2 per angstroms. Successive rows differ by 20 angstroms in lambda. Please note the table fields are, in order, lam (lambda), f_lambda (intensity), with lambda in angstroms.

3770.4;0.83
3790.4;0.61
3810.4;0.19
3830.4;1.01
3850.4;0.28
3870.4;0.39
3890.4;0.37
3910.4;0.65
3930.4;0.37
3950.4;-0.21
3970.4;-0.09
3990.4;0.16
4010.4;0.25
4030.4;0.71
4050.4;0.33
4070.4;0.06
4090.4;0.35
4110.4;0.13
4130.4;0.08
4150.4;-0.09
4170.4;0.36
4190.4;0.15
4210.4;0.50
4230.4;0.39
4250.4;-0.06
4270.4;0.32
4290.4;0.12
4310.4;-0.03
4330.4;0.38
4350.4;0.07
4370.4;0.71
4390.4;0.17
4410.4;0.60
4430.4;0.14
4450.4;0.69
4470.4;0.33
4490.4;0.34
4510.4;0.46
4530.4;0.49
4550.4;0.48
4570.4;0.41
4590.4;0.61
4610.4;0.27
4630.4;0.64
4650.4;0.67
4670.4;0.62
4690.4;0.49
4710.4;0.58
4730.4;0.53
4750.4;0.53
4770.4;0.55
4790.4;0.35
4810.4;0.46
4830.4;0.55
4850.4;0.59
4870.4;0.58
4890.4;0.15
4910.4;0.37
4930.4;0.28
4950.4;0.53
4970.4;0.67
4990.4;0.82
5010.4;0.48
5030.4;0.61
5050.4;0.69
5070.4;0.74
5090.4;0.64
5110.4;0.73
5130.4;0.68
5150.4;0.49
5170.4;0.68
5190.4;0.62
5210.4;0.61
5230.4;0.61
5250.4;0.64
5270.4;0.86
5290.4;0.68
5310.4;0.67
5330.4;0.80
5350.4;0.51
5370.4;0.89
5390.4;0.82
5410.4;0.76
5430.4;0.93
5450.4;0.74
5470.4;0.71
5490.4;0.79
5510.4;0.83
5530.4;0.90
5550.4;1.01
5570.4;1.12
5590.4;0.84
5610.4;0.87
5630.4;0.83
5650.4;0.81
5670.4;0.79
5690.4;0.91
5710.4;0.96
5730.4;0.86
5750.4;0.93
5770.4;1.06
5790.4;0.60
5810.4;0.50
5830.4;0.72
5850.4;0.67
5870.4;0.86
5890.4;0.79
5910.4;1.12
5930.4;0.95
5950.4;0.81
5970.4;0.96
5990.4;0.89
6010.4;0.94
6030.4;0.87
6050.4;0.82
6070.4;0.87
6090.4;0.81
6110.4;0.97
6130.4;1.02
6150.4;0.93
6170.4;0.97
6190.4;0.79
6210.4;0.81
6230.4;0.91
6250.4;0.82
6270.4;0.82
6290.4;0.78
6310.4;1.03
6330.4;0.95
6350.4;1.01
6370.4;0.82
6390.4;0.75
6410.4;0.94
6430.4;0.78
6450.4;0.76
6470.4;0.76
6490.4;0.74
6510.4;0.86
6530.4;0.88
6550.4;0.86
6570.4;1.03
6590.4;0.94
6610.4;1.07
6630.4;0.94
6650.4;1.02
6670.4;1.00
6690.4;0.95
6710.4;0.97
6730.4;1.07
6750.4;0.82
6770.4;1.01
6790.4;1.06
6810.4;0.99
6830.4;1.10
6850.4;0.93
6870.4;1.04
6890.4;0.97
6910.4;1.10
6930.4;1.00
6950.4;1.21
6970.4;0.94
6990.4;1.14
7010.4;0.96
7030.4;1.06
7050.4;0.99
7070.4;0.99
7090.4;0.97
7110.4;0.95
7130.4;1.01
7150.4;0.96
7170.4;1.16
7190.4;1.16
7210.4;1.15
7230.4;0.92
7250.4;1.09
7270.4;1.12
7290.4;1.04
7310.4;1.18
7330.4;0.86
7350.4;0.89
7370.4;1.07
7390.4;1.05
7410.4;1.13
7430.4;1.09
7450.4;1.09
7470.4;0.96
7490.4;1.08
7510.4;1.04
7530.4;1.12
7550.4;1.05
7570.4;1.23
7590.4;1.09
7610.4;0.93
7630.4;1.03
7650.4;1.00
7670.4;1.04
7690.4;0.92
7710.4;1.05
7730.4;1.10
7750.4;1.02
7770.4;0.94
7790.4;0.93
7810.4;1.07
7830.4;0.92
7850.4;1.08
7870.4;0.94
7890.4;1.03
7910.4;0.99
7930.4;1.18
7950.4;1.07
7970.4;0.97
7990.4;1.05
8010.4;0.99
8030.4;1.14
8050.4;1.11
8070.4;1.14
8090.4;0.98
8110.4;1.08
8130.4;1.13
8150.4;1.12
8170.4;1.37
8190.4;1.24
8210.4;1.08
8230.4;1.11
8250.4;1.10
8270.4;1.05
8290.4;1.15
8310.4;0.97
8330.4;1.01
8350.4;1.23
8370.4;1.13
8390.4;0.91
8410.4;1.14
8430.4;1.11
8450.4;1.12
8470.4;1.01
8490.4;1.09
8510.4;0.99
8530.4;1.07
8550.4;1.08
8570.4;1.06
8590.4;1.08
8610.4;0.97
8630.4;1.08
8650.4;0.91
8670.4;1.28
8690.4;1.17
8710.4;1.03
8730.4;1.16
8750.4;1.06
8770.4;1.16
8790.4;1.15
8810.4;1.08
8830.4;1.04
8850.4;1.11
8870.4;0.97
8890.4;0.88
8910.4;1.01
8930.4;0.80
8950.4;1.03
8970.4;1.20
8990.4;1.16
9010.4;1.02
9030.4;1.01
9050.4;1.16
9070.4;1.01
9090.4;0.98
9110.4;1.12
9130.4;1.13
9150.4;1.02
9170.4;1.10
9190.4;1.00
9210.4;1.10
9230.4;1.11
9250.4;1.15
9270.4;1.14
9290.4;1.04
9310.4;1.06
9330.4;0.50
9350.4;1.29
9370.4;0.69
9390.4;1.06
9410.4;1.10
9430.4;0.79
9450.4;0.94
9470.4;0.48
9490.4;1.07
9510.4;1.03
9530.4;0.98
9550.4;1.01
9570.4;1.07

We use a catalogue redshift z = 0.24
